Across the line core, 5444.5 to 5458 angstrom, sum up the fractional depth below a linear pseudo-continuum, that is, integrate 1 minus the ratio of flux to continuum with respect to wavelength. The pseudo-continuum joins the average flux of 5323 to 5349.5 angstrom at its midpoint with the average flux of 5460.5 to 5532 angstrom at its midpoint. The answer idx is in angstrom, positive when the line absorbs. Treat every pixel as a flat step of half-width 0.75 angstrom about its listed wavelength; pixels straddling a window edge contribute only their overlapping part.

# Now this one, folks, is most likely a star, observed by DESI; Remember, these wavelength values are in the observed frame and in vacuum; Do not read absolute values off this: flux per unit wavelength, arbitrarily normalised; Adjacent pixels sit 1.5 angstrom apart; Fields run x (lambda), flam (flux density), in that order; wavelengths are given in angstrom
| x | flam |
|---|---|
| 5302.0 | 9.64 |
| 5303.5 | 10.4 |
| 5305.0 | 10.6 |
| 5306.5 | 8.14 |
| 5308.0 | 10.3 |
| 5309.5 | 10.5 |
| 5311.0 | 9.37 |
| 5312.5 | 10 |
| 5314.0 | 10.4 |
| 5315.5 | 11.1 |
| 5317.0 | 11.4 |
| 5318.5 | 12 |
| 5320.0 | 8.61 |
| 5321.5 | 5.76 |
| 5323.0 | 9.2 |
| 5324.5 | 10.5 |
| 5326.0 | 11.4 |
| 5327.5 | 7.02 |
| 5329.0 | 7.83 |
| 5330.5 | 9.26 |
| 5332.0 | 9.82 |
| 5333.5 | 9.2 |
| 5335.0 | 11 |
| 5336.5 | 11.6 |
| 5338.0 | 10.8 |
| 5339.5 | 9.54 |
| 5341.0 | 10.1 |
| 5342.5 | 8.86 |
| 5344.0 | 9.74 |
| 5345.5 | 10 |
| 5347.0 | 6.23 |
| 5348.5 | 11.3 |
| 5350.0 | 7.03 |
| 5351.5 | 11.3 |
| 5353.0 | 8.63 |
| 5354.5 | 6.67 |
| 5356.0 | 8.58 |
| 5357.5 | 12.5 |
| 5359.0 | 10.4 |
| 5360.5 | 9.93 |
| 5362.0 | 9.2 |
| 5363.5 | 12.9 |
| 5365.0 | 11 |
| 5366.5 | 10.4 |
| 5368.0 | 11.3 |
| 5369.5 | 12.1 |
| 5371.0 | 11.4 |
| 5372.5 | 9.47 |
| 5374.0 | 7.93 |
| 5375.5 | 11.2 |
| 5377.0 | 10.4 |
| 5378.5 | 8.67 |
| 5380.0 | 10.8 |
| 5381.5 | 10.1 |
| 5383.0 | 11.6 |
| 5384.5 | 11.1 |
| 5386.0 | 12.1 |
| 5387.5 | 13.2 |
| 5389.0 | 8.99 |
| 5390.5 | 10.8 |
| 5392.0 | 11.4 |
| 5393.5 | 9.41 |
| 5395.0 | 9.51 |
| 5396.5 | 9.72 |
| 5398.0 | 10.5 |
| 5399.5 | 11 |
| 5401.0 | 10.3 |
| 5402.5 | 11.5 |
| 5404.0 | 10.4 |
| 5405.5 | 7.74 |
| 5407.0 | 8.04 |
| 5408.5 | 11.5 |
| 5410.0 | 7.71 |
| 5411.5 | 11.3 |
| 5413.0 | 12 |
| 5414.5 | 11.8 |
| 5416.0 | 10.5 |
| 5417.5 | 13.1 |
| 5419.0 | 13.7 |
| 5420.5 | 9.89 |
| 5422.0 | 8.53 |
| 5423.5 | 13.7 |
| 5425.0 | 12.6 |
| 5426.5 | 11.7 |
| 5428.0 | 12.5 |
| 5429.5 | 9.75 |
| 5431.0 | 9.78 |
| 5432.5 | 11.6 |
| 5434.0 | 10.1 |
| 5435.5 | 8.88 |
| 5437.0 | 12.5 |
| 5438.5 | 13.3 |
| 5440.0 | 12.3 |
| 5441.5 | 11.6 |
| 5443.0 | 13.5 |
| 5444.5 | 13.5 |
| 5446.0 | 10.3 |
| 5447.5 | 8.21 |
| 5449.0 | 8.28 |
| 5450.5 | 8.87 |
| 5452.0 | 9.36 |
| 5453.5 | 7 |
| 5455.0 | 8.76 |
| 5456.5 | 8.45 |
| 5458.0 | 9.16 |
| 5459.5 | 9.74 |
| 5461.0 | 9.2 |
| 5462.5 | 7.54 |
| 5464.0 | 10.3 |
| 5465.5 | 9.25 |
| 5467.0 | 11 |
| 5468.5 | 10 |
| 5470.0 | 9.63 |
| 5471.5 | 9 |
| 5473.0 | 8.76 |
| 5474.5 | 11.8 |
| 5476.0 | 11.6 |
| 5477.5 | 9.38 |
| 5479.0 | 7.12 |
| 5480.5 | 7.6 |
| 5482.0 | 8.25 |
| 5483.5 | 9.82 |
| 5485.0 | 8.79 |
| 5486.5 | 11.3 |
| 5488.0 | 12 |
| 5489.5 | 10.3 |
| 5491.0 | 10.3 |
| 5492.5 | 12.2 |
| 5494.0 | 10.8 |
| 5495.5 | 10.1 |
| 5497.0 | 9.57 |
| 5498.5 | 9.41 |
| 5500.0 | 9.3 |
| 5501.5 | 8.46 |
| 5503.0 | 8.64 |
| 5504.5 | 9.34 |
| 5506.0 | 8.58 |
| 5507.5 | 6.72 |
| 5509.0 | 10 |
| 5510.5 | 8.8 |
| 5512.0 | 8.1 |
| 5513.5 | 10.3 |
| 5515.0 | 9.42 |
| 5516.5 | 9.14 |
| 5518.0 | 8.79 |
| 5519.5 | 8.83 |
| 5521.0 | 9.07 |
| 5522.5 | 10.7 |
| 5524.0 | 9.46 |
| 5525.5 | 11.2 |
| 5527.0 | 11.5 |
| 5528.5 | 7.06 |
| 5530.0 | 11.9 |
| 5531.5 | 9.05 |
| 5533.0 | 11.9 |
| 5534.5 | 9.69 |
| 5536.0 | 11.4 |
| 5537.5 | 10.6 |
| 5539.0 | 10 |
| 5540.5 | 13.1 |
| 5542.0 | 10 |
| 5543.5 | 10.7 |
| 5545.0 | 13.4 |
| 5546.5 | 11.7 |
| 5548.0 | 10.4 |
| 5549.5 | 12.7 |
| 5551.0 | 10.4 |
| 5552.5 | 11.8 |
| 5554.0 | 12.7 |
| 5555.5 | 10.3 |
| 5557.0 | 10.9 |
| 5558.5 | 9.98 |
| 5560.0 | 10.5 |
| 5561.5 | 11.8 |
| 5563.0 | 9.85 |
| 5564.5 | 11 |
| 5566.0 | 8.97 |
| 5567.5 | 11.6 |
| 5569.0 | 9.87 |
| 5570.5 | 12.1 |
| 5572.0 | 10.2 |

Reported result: 0.90 angstrom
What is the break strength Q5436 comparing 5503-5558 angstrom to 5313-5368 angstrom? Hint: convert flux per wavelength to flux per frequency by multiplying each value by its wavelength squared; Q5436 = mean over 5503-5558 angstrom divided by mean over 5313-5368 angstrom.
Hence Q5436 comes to 1.1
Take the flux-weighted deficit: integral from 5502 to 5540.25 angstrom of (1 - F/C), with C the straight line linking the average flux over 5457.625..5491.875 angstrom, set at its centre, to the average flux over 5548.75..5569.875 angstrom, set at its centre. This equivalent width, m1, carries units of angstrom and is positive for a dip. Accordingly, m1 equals 2.59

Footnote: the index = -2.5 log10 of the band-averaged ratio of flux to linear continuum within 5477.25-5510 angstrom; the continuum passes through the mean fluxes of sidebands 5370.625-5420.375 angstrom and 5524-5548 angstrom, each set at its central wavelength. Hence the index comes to 0.14 mag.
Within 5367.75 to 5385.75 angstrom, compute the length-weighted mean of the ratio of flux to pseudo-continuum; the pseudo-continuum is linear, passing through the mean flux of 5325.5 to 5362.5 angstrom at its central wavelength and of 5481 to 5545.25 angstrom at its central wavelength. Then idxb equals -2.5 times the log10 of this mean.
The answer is -0.10 mag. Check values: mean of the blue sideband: 9.51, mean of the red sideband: 9.92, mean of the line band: 10.5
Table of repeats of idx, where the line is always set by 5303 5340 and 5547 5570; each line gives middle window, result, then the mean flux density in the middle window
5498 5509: 2.0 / 8.71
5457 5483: 2.8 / 9.37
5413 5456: -2.5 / 10.9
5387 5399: -0.3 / 10.4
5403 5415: 0.2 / 10.1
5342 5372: 0.0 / 9.98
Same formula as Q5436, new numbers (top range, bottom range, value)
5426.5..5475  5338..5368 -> 1.08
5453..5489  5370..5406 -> 0.93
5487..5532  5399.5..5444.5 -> 0.89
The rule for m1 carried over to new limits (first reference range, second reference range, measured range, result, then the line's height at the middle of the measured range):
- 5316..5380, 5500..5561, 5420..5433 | -1.50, 9.98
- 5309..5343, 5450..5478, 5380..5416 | -3.44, 9.6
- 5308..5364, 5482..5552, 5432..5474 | -0.20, 9.96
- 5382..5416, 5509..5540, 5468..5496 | 0.45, 10.1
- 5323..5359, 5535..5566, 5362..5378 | -1.57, 9.75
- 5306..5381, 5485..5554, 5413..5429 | -2.83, 10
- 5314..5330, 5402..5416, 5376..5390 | -1.08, 10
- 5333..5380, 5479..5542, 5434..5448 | -2.38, 9.87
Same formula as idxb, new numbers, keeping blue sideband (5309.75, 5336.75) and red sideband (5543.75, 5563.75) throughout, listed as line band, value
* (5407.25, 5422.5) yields -0.06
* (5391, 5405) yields -0.02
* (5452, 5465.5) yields 0.20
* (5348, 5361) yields 0.04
